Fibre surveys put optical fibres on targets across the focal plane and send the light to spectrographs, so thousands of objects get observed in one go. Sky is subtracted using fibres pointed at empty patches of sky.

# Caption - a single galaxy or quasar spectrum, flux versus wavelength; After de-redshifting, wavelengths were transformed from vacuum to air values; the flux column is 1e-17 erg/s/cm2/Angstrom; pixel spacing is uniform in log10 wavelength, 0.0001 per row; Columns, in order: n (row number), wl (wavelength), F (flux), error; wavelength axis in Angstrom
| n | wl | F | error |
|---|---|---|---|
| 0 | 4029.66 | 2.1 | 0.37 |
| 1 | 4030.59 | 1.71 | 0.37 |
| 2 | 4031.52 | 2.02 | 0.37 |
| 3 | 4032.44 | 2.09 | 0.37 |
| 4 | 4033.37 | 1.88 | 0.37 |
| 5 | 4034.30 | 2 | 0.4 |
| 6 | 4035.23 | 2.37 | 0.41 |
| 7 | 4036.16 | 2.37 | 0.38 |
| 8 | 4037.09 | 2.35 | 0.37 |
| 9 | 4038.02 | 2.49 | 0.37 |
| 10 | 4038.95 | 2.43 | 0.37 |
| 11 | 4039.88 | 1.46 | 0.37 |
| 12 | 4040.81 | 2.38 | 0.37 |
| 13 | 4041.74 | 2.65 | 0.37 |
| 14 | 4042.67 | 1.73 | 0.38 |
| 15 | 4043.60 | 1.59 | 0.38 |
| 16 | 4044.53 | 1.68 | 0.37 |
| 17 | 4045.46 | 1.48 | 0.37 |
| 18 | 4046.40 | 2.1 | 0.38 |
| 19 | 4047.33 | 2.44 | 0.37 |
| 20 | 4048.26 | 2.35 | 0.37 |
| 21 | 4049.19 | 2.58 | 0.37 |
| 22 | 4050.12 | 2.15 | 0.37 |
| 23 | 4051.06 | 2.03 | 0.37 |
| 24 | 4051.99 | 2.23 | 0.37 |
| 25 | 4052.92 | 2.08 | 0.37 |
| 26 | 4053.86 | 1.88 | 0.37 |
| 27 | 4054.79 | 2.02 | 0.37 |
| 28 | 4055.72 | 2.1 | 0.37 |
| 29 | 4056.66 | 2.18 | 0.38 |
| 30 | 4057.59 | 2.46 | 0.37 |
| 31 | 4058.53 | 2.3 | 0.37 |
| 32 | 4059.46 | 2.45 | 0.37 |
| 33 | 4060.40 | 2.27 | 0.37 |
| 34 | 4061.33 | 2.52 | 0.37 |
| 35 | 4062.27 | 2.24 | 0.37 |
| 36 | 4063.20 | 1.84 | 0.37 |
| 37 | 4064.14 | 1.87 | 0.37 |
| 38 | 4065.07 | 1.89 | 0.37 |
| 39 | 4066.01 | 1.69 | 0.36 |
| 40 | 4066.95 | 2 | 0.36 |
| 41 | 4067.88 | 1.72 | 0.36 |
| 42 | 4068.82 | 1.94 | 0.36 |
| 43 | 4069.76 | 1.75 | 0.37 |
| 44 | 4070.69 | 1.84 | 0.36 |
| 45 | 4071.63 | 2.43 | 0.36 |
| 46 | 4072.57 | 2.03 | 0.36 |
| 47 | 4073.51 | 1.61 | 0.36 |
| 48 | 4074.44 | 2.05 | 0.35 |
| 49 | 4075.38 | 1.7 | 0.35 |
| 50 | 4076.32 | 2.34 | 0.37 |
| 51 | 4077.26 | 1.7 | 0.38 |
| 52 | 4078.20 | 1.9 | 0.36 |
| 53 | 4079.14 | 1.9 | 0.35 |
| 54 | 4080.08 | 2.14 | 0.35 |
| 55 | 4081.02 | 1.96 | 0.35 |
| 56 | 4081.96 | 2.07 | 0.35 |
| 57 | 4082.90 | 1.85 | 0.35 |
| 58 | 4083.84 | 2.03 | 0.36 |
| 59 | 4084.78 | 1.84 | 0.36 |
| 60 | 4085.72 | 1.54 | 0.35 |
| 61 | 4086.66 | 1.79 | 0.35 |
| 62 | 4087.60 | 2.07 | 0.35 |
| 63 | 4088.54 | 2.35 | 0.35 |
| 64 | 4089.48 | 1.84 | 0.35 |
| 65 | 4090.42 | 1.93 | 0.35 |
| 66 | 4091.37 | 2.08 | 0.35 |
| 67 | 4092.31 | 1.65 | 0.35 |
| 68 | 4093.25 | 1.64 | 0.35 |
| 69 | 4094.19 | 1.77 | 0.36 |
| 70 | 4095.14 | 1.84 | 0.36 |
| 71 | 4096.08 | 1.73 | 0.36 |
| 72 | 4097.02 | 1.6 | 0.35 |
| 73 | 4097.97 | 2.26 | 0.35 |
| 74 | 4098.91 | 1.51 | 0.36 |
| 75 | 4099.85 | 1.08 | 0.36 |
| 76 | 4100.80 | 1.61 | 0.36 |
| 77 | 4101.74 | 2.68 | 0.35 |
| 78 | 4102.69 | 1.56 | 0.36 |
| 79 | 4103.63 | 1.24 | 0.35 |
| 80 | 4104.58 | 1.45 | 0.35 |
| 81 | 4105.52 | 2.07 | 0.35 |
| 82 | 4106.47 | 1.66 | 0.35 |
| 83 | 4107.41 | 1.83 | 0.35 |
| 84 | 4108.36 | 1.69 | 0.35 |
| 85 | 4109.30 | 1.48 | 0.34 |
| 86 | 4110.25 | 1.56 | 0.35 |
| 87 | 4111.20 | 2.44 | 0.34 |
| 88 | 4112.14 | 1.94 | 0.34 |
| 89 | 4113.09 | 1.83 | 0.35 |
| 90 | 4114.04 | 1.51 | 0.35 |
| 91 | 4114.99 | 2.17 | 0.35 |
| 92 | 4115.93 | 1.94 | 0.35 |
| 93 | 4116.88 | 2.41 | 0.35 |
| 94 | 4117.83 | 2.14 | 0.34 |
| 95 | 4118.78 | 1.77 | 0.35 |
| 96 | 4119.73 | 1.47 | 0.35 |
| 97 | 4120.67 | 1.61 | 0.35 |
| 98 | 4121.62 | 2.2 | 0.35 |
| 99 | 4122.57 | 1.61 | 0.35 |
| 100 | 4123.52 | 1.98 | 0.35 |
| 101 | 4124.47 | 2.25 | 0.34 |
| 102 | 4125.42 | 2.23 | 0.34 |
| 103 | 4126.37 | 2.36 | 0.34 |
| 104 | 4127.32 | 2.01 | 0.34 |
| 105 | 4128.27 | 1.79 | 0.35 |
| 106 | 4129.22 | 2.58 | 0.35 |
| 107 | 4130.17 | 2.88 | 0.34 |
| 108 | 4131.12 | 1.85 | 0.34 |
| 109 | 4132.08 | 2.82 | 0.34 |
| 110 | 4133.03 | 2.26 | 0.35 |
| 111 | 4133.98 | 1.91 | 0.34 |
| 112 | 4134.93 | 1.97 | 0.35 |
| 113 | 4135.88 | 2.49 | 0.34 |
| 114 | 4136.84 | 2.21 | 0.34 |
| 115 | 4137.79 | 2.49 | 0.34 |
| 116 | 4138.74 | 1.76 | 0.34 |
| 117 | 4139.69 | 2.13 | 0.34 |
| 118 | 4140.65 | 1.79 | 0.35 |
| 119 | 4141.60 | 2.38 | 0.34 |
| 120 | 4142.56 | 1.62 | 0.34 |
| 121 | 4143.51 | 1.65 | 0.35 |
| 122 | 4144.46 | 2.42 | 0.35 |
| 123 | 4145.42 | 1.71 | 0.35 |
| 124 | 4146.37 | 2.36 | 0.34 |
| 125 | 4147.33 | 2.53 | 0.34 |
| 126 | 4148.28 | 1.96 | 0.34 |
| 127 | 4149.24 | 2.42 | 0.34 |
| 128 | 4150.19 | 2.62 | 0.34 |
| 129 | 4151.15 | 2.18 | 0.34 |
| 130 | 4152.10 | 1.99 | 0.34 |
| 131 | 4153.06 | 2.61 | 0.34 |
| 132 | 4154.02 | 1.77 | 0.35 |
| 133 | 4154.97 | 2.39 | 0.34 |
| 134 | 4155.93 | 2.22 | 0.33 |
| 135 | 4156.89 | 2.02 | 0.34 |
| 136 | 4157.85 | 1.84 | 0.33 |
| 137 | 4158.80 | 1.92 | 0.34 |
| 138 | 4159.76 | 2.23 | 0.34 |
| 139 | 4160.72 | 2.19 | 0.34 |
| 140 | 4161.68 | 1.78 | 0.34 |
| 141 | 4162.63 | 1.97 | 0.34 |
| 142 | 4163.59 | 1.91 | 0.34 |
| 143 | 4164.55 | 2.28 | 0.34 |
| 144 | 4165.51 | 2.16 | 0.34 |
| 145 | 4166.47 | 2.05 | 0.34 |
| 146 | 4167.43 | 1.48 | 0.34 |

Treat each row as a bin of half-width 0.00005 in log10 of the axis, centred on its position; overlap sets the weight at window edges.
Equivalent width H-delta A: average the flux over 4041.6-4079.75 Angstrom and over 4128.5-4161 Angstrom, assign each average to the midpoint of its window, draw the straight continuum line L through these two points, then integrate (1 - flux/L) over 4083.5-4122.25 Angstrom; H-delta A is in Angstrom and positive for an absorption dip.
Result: 5.2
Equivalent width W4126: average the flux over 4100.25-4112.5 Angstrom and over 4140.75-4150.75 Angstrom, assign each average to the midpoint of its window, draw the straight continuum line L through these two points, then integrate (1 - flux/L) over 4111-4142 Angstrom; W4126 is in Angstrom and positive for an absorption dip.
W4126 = -1.92 Angstrom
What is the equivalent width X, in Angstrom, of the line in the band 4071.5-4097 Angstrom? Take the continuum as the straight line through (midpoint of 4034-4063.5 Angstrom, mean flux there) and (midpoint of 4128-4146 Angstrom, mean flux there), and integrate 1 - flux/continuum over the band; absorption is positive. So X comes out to 3.0 Angstrom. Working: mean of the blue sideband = 2.17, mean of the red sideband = 2.15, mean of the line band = 1.91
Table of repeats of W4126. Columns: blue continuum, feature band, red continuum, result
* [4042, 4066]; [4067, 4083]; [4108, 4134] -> 1.0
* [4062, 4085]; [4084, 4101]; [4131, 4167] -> 1.6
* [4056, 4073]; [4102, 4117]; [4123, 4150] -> 2.4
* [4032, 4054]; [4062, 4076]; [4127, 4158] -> 1.5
